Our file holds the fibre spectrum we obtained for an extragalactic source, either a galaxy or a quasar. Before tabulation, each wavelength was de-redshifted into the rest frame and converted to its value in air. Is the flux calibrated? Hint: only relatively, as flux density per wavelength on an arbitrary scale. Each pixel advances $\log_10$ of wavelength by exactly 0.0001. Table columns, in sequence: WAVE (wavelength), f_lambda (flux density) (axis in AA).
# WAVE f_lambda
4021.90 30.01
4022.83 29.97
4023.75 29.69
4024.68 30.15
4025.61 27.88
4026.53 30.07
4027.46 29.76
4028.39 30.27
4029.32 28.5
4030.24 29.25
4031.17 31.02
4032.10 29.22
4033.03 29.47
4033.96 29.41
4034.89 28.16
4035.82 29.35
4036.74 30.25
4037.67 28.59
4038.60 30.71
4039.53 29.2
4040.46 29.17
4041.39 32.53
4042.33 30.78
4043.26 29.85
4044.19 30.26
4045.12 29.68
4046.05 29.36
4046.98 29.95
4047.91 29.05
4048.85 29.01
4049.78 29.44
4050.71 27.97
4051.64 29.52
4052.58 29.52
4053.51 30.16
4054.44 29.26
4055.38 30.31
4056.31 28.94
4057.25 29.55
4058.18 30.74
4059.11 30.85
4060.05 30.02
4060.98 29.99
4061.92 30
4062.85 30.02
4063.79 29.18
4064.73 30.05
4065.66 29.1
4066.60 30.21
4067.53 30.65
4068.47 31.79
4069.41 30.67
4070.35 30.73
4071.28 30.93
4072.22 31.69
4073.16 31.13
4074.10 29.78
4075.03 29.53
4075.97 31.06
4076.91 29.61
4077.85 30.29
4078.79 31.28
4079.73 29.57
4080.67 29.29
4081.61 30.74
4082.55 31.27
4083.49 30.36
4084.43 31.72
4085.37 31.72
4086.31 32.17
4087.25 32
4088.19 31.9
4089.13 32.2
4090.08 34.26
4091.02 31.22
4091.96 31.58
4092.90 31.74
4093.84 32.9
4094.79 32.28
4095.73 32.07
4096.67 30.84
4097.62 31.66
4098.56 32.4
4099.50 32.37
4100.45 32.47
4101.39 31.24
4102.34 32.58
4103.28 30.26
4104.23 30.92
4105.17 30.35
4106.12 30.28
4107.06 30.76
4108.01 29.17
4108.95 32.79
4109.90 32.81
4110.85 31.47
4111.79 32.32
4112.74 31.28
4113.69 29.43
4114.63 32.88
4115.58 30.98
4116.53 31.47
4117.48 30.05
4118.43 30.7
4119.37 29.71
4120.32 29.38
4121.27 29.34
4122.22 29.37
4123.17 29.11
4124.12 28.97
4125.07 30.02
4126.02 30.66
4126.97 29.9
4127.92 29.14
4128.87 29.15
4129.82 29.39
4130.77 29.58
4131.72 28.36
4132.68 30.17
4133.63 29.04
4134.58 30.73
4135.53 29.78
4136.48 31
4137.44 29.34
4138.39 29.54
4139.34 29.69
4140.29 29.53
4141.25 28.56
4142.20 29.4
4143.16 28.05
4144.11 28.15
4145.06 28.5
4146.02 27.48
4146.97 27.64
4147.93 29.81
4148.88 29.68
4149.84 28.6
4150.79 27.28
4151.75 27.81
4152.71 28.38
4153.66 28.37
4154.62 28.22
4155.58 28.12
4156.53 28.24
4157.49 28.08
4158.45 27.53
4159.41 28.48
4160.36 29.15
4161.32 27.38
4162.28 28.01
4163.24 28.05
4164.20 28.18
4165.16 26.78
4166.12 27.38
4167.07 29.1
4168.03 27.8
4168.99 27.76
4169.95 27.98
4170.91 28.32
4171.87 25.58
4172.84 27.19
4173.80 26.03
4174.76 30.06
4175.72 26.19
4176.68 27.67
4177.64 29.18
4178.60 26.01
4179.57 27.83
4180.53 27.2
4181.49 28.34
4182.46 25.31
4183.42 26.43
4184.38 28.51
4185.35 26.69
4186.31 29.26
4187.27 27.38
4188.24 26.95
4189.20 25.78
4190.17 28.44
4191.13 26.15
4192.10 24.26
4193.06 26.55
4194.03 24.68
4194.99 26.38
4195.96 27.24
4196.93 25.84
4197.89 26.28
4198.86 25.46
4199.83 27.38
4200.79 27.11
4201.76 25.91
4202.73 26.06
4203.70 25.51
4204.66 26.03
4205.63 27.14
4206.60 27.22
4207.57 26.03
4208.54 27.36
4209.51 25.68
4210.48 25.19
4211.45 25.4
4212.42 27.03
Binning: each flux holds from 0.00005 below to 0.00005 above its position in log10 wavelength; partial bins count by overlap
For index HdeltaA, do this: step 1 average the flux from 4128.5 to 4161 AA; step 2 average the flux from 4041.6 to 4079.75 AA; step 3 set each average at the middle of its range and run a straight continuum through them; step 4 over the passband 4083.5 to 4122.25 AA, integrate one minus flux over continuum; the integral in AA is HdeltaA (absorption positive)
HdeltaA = -2.6 AA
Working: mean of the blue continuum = 30.1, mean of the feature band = 31.4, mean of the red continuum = 28.8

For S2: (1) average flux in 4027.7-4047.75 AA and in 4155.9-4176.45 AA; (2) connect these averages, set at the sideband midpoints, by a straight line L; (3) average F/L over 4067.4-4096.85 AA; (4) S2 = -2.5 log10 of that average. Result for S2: -0.08 mag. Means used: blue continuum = 29.8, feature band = 31.2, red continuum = 27.8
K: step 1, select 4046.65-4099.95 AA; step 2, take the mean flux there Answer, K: 30.7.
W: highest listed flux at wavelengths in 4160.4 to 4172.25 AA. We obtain 29.1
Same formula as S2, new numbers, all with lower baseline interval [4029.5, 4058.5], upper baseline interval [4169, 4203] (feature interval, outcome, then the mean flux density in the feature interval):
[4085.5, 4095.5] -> -0.123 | 32.2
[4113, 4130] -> -0.069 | 30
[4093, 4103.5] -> -0.120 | 31.9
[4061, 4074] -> -0.044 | 30.4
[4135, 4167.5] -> -0.036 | 28.5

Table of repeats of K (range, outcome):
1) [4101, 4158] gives 29.7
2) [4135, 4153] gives 28.9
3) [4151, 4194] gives 27.5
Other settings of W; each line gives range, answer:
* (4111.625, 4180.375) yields 32.88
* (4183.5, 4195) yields 29.26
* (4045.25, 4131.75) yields 34.26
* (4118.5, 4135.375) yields 30.73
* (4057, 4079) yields 31.79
